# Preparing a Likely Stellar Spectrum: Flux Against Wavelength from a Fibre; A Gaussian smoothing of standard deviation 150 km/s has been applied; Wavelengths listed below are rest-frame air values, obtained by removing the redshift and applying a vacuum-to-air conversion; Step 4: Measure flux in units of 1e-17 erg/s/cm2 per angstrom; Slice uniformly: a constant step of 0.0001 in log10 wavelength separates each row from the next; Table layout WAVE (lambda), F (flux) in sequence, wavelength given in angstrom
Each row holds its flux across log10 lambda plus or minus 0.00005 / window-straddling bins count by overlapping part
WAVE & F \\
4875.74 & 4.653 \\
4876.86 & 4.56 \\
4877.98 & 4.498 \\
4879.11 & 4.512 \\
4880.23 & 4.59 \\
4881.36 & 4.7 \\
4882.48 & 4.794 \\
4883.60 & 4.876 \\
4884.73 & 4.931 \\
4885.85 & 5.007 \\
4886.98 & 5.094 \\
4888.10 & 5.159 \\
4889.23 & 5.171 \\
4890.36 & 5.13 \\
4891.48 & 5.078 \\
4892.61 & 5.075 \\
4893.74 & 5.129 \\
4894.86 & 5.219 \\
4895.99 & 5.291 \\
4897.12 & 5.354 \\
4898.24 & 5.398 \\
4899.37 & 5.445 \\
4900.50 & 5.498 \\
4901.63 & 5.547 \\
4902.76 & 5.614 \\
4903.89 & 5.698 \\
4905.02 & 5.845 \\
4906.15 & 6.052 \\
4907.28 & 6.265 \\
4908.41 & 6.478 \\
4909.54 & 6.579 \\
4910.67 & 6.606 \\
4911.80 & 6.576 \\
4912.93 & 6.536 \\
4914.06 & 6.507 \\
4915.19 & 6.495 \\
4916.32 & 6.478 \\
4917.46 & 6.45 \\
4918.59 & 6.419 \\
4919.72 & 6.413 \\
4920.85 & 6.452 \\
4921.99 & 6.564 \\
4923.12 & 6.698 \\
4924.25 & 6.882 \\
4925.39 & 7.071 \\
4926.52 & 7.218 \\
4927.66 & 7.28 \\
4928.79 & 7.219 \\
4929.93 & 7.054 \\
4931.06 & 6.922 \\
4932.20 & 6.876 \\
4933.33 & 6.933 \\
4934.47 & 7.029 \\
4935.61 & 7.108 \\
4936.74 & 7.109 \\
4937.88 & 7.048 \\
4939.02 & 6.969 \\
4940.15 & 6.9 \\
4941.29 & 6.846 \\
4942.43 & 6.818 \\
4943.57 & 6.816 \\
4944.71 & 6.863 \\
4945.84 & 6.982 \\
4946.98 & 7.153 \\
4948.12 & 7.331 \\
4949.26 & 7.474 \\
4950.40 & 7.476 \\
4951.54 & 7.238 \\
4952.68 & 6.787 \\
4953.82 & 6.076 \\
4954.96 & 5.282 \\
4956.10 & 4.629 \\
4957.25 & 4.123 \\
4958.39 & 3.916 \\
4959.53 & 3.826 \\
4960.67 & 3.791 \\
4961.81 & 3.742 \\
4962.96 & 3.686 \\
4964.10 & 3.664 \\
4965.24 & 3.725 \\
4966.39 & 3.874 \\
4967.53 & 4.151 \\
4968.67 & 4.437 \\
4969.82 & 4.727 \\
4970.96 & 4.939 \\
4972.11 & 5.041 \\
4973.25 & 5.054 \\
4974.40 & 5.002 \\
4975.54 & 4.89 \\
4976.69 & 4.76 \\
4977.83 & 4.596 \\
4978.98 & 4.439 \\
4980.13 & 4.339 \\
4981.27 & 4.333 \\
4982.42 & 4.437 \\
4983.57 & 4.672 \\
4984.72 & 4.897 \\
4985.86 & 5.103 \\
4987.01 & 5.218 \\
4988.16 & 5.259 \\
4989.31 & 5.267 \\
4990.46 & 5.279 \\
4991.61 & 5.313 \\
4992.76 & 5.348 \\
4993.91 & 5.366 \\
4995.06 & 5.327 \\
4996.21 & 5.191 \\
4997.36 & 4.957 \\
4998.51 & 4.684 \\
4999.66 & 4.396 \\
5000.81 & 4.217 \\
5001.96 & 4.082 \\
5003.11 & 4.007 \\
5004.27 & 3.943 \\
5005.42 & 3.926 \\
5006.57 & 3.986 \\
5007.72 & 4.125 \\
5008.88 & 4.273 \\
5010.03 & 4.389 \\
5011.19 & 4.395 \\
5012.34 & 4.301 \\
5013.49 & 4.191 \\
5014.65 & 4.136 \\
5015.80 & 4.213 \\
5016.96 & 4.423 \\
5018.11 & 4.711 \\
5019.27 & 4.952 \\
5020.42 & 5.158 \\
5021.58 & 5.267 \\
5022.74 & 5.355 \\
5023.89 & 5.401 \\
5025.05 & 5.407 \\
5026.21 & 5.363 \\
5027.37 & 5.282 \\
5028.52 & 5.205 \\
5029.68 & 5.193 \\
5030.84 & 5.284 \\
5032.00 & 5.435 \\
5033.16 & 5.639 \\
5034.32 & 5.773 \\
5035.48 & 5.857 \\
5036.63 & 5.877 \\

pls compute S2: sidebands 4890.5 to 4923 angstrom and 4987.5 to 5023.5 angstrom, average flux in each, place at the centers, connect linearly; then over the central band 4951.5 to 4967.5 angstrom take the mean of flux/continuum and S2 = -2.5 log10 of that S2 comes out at 0.18 mag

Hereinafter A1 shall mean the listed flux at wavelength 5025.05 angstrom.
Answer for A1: 5.407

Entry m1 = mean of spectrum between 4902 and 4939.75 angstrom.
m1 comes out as 6.65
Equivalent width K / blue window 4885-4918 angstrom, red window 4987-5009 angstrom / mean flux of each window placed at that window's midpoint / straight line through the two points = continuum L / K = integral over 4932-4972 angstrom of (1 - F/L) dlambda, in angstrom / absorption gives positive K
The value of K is -4.1 angstrom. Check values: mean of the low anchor 5.74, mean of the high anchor 4.7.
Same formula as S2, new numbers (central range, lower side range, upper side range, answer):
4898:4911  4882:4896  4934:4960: -0.09 mag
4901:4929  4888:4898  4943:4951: -0.08 mag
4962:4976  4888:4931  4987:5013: 0.17 mag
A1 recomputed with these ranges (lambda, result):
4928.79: 7.219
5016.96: 4.423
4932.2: 6.876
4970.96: 4.939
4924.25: 6.882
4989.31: 5.267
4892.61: 5.075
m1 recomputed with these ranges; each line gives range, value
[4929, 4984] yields 5.59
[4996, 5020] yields 4.35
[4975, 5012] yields 4.67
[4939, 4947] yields 6.91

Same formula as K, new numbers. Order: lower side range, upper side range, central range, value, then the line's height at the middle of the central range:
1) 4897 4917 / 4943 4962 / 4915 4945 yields -4.4 angstrom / 5.98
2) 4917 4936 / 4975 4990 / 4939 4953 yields -2.1 angstrom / 6.14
